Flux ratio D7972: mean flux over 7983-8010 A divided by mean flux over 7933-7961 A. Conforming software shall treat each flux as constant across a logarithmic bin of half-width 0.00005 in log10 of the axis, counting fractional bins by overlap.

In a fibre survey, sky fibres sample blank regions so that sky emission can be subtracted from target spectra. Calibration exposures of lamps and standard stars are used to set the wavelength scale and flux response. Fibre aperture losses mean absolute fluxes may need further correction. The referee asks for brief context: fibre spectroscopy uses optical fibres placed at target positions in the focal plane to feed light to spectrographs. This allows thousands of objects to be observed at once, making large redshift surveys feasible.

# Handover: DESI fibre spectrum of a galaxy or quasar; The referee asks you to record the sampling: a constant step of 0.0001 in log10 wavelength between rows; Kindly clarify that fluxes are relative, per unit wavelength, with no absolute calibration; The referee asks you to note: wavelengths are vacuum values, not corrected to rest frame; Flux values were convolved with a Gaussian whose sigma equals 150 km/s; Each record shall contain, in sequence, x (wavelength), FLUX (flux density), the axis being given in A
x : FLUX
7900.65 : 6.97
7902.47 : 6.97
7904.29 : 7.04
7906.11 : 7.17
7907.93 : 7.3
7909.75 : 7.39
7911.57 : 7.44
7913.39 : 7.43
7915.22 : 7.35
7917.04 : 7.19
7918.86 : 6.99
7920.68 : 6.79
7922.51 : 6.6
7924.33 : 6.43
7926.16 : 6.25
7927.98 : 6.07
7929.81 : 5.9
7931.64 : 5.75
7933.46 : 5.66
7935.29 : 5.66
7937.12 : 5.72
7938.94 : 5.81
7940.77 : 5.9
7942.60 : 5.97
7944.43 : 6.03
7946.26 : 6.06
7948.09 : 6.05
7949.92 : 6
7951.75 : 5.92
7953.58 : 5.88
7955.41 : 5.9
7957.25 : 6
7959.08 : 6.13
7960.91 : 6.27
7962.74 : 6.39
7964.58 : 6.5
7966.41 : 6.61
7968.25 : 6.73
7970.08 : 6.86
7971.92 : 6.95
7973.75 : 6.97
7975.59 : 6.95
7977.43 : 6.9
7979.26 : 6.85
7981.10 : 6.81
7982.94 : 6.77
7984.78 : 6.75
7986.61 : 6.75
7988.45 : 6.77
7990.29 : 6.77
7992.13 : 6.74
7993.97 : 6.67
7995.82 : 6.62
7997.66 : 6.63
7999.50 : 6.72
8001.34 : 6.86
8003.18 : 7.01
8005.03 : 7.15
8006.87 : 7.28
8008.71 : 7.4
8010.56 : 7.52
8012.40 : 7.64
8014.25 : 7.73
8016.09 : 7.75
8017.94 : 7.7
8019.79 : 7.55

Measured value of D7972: 1.2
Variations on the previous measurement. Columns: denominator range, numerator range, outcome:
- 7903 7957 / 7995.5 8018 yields 1.13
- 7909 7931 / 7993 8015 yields 1.04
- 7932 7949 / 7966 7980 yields 1.17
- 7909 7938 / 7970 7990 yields 1.05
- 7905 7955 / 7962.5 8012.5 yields 1.07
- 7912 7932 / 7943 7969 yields 0.93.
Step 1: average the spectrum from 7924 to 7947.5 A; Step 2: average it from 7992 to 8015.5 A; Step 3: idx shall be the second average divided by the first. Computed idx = 1.20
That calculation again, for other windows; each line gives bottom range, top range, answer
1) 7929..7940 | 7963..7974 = 1.17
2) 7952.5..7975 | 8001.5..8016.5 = 1.15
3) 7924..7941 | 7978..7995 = 1.15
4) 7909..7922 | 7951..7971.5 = 0.88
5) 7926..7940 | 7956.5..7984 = 1.14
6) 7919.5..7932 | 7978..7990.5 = 1.08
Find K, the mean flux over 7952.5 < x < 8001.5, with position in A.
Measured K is 6.61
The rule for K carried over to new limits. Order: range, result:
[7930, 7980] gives 6.23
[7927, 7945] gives 5.85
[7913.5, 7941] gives 6.31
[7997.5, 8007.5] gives 6.96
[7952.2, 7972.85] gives 6.37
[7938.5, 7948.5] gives 5.97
